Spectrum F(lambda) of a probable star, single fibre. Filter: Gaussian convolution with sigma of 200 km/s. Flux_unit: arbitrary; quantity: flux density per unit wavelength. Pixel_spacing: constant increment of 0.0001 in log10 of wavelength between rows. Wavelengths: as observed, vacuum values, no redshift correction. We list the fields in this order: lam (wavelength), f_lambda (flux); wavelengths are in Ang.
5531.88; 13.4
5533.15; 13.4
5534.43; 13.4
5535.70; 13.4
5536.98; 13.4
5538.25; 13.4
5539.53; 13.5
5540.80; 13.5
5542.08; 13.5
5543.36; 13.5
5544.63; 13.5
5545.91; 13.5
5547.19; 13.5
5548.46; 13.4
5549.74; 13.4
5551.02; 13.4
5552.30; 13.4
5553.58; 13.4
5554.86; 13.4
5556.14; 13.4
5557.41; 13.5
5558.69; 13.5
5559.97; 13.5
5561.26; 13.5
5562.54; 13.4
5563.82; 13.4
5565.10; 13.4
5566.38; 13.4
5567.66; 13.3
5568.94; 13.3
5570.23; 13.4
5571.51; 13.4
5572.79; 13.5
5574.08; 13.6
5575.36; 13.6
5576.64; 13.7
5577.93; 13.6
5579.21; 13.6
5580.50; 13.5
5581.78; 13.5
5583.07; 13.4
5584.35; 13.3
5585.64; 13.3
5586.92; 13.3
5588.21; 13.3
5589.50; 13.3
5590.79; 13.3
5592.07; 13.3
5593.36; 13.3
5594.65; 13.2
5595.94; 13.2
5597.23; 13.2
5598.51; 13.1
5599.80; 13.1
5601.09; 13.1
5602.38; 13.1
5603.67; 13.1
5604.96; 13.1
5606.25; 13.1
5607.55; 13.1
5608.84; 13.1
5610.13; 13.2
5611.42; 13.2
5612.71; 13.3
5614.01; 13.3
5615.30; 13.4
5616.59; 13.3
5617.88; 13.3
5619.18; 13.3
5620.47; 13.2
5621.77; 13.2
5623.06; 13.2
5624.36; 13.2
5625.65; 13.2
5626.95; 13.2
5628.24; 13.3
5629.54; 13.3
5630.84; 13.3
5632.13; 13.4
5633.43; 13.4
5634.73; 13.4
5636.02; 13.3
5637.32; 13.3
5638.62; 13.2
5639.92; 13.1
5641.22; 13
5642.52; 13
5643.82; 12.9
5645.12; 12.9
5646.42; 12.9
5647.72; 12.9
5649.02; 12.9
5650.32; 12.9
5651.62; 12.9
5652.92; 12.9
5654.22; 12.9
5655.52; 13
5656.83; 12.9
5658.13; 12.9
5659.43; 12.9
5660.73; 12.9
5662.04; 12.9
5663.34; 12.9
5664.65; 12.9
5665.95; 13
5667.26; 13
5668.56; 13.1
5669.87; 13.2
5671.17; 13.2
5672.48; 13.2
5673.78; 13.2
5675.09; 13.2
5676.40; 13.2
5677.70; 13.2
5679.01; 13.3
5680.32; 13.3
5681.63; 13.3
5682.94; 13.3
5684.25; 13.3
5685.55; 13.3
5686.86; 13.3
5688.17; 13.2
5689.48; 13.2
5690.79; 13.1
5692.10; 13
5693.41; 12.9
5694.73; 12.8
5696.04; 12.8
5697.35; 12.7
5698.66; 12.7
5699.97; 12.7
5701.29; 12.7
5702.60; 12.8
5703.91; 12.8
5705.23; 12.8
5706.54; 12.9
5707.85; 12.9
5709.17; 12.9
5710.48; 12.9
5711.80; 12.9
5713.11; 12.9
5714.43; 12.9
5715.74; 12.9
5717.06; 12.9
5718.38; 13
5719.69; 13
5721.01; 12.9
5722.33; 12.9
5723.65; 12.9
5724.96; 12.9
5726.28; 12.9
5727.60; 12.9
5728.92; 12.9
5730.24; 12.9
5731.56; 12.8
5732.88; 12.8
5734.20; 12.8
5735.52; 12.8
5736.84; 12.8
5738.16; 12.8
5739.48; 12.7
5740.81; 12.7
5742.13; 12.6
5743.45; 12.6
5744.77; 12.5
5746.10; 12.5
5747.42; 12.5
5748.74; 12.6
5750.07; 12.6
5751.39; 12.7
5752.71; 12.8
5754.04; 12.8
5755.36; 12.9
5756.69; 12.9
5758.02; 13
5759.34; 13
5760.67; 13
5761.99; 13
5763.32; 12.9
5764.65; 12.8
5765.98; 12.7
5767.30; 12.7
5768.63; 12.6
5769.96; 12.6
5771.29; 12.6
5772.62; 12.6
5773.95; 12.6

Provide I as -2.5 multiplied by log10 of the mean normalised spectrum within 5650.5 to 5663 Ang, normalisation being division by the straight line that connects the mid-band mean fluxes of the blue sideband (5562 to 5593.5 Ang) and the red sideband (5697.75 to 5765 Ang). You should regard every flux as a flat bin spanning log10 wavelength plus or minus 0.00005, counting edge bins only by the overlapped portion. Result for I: 0.02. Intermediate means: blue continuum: 13.4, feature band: 12.9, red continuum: 12.8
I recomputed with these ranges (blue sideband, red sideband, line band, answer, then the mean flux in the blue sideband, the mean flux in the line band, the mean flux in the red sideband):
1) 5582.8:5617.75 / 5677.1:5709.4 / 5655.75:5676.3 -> 0.00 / 13.2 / 13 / 13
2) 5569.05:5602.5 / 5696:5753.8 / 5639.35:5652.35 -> 0.01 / 13.4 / 12.9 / 12.8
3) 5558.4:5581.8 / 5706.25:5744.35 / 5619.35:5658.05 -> 0.01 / 13.5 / 13.1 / 12.8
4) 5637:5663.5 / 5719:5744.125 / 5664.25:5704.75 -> -0.01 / 13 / 13.1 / 12.8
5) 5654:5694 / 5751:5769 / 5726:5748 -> 0.02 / 13.1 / 12.7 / 12.9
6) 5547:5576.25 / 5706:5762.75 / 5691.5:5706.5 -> 0.01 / 13.4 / 12.8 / 12.8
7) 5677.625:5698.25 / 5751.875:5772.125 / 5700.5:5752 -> 0.01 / 13.1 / 12.8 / 12.8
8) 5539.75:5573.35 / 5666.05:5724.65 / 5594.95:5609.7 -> 0.01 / 13.4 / 13.1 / 13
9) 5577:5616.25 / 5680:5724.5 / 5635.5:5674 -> 0.01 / 13.3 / 13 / 13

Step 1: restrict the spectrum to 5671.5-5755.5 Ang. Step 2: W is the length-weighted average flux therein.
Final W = 12.9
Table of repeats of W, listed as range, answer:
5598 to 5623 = 13.2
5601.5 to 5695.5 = 13.1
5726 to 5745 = 12.8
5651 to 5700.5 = 13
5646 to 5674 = 13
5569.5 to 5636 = 13.3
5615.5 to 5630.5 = 13.2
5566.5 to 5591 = 13.4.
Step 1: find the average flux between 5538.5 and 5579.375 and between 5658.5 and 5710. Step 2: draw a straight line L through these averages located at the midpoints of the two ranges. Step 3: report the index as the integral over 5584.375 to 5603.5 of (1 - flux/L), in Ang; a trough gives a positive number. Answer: 0.17 Ang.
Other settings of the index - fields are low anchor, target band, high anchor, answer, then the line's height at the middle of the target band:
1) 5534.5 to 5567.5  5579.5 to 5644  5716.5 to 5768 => 0.0 Ang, 13.2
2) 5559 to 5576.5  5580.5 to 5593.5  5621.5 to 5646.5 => 0.0 Ang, 13.4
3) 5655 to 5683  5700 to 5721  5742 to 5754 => -0.1 Ang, 12.8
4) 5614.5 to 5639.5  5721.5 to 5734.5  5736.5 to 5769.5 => 0.0 Ang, 12.9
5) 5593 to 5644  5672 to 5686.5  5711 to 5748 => -0.3 Ang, 13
